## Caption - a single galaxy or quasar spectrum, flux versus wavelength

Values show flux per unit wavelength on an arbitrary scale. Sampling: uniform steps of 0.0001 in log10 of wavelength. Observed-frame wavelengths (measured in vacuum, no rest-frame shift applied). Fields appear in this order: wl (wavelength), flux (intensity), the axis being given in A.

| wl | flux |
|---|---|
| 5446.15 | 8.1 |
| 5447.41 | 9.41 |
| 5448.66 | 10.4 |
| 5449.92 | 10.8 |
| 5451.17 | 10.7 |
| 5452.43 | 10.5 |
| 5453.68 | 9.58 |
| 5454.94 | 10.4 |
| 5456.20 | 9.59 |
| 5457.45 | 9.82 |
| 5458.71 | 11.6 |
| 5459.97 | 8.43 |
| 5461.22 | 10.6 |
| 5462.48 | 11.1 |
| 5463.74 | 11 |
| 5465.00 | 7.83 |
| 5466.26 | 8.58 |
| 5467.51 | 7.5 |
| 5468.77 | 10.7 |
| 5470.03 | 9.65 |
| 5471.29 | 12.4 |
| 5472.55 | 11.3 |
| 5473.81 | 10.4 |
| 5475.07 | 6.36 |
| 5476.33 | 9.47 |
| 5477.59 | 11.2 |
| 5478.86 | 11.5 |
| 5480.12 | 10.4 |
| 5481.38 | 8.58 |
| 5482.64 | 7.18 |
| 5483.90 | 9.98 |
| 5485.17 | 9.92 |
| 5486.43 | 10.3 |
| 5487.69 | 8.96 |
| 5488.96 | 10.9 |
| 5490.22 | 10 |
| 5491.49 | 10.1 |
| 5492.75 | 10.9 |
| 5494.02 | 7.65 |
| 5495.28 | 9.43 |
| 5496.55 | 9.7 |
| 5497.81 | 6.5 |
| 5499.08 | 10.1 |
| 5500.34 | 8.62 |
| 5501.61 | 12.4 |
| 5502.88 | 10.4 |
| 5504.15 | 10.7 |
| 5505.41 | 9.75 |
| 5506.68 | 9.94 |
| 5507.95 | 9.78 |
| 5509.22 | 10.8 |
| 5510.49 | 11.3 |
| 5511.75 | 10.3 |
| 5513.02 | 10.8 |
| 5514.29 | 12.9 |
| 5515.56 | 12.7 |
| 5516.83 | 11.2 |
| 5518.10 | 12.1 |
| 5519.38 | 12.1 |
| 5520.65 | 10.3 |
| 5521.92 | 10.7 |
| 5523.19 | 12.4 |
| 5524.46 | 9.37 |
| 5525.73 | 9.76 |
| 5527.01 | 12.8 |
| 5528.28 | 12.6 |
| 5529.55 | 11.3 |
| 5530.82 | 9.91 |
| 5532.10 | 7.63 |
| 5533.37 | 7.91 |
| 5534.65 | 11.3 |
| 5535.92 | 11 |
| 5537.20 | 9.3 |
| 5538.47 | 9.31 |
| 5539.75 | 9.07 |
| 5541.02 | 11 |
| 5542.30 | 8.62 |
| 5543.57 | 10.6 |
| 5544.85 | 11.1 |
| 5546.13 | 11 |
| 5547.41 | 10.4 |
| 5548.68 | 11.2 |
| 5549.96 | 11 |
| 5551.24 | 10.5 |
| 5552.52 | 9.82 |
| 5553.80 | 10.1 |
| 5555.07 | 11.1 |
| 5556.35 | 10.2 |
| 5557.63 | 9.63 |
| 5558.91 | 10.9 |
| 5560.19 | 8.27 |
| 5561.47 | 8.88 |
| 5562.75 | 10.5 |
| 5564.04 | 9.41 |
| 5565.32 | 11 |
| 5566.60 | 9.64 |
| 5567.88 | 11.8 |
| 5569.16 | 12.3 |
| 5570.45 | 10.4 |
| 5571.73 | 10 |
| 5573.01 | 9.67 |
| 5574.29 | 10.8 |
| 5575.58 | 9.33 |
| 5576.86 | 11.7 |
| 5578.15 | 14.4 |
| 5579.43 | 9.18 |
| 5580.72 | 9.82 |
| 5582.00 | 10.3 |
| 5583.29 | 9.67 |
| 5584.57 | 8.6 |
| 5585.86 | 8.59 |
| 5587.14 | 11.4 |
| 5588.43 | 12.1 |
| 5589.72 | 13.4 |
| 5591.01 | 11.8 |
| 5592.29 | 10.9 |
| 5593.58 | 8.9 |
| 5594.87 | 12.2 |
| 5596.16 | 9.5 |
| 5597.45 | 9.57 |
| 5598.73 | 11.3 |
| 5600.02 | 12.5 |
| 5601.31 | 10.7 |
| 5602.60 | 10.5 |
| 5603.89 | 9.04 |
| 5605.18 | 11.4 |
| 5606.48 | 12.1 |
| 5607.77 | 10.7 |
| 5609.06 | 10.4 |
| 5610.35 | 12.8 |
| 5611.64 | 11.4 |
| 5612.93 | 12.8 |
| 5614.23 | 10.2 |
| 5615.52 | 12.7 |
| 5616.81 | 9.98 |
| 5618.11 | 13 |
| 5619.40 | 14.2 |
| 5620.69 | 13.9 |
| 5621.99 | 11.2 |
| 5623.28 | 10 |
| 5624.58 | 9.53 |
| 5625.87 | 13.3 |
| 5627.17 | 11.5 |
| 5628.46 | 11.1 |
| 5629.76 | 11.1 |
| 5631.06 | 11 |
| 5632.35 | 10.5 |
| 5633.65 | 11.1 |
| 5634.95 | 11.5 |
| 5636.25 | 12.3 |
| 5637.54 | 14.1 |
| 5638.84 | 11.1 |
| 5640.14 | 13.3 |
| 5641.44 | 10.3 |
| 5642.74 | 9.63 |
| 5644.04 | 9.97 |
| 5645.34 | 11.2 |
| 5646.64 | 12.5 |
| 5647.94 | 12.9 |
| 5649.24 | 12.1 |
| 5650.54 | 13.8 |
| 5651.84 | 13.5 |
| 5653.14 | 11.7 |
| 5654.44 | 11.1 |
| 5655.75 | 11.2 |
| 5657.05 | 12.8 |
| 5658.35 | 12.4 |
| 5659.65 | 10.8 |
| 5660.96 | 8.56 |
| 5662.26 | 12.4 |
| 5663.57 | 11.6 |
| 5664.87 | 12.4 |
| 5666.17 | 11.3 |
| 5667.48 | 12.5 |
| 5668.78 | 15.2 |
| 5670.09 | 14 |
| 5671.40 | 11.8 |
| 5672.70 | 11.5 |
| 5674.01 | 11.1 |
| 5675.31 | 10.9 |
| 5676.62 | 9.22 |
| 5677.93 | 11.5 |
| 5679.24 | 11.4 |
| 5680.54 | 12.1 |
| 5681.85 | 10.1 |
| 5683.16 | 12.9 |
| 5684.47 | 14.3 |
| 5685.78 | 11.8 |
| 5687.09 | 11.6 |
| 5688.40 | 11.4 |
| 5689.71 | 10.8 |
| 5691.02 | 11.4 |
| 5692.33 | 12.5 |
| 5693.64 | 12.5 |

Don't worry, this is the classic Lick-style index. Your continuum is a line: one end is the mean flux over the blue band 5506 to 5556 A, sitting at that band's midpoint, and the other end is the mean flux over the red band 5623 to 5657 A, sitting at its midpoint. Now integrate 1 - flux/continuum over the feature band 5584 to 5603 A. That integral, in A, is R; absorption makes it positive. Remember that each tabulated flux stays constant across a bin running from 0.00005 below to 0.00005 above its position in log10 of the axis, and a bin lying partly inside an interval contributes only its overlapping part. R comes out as 0.7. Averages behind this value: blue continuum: 10.6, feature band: 10.8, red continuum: 11.6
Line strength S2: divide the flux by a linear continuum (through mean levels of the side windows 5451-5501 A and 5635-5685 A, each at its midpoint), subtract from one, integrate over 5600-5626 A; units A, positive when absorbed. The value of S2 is -0.4 A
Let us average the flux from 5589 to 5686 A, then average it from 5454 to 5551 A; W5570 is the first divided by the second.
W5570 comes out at 1.14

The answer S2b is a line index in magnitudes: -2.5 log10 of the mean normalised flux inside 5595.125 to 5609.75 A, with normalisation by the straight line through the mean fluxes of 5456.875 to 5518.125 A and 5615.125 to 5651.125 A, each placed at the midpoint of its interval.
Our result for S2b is 0.062 mag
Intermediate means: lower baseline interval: 10.1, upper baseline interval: 11.7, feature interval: 10.7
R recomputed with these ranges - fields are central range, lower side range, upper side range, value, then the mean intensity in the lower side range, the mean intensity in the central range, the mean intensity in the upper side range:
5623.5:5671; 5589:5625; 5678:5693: -0.9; 11.3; 11.8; 11.8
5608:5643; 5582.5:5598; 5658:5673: -1.2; 10.6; 11.6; 12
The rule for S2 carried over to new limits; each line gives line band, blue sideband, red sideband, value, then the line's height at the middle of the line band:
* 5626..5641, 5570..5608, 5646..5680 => -0.4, 11.4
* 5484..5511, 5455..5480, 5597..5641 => 1.0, 10.3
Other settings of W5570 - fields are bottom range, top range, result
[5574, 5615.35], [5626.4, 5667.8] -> 1.07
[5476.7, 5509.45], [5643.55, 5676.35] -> 1.22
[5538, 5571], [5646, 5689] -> 1.16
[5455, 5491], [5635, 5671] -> 1.22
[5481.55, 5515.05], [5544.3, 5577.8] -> 1.05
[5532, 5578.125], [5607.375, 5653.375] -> 1.14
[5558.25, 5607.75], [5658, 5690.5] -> 1.11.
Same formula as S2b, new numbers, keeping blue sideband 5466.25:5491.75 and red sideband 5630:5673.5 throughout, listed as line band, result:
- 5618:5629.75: -0.032 mag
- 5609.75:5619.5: -0.055 mag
